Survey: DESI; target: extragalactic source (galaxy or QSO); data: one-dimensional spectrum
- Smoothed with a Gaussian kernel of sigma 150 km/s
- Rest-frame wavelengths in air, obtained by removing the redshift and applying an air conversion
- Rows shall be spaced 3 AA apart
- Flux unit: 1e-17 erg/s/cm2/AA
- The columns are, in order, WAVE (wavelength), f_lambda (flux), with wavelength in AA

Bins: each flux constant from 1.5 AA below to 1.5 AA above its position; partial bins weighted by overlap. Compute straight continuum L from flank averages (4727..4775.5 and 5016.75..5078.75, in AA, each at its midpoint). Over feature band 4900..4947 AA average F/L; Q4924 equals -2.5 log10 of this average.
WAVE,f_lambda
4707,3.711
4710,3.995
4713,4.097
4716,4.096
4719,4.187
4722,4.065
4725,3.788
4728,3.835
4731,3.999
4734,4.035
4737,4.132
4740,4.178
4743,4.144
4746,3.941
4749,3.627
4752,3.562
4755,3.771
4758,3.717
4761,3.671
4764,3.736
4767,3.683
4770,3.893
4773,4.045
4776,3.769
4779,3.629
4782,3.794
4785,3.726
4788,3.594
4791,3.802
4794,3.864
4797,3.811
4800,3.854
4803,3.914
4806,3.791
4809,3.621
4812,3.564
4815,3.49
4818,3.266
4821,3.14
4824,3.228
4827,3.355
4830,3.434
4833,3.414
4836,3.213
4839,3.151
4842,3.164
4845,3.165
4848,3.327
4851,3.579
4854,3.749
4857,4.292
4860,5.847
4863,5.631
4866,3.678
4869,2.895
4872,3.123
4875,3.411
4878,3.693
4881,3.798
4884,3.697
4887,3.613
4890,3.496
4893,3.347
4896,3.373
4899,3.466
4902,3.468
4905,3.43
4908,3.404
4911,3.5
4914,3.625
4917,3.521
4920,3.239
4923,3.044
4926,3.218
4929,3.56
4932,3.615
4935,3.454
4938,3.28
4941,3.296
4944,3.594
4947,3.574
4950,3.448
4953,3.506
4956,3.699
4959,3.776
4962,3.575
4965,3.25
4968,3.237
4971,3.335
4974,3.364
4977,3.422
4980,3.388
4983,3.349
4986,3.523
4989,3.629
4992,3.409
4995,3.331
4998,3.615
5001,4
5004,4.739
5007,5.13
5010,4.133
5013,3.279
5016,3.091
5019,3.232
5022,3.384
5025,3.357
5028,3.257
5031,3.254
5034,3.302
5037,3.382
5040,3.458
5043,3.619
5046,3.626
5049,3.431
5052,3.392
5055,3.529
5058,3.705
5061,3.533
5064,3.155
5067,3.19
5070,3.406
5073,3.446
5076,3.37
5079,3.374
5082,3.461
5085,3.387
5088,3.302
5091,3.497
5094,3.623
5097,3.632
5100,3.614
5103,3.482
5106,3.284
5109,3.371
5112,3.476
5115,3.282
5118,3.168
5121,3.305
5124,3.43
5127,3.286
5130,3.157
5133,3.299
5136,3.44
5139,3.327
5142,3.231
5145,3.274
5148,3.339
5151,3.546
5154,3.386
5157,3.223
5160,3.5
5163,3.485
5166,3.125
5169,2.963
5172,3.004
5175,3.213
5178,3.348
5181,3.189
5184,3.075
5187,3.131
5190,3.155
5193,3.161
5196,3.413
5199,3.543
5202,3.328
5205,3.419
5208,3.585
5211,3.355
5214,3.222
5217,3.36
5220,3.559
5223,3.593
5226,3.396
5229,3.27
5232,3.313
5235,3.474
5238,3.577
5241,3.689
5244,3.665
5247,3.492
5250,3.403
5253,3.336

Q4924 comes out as 0.05 mag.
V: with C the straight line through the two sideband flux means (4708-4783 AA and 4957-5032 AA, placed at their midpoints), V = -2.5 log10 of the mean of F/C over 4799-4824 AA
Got 0.08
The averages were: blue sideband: 3.9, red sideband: 3.57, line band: 3.55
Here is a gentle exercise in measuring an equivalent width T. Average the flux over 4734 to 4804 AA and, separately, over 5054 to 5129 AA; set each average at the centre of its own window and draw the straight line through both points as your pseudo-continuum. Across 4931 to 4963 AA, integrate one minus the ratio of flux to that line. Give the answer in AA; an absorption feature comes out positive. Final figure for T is 0.6 AA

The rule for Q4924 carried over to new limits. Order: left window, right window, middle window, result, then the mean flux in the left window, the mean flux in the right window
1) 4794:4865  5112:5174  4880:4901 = 0.026 mag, 3.7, 3.29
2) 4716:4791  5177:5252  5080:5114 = 0.014 mag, 3.86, 3.39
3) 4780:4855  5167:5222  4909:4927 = 0.030 mag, 3.52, 3.28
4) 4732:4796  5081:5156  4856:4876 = -0.122 mag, 3.83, 3.38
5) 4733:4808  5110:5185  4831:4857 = 0.097 mag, 3.82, 3.28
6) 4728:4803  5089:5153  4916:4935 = 0.081 mag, 3.83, 3.38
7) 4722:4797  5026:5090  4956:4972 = 0.025 mag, 3.83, 3.41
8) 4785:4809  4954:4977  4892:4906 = 0.053 mag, 3.79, 3.46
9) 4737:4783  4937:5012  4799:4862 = 0.042 mag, 3.82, 3.62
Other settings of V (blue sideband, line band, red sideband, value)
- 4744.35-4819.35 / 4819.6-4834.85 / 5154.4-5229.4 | 0.114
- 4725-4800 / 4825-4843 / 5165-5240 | 0.141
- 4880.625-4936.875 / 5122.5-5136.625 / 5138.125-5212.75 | 0.002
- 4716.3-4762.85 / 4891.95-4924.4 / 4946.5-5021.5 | 0.090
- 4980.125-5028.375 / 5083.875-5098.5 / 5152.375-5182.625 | -0.017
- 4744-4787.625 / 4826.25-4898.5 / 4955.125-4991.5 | -0.009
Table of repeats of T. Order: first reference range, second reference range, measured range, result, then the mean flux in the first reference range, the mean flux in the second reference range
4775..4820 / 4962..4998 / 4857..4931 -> -2.1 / 3.69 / 3.4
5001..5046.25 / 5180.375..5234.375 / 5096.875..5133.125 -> 1.3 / 3.63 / 3.34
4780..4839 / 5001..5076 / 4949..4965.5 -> 0.0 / 3.56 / 3.55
